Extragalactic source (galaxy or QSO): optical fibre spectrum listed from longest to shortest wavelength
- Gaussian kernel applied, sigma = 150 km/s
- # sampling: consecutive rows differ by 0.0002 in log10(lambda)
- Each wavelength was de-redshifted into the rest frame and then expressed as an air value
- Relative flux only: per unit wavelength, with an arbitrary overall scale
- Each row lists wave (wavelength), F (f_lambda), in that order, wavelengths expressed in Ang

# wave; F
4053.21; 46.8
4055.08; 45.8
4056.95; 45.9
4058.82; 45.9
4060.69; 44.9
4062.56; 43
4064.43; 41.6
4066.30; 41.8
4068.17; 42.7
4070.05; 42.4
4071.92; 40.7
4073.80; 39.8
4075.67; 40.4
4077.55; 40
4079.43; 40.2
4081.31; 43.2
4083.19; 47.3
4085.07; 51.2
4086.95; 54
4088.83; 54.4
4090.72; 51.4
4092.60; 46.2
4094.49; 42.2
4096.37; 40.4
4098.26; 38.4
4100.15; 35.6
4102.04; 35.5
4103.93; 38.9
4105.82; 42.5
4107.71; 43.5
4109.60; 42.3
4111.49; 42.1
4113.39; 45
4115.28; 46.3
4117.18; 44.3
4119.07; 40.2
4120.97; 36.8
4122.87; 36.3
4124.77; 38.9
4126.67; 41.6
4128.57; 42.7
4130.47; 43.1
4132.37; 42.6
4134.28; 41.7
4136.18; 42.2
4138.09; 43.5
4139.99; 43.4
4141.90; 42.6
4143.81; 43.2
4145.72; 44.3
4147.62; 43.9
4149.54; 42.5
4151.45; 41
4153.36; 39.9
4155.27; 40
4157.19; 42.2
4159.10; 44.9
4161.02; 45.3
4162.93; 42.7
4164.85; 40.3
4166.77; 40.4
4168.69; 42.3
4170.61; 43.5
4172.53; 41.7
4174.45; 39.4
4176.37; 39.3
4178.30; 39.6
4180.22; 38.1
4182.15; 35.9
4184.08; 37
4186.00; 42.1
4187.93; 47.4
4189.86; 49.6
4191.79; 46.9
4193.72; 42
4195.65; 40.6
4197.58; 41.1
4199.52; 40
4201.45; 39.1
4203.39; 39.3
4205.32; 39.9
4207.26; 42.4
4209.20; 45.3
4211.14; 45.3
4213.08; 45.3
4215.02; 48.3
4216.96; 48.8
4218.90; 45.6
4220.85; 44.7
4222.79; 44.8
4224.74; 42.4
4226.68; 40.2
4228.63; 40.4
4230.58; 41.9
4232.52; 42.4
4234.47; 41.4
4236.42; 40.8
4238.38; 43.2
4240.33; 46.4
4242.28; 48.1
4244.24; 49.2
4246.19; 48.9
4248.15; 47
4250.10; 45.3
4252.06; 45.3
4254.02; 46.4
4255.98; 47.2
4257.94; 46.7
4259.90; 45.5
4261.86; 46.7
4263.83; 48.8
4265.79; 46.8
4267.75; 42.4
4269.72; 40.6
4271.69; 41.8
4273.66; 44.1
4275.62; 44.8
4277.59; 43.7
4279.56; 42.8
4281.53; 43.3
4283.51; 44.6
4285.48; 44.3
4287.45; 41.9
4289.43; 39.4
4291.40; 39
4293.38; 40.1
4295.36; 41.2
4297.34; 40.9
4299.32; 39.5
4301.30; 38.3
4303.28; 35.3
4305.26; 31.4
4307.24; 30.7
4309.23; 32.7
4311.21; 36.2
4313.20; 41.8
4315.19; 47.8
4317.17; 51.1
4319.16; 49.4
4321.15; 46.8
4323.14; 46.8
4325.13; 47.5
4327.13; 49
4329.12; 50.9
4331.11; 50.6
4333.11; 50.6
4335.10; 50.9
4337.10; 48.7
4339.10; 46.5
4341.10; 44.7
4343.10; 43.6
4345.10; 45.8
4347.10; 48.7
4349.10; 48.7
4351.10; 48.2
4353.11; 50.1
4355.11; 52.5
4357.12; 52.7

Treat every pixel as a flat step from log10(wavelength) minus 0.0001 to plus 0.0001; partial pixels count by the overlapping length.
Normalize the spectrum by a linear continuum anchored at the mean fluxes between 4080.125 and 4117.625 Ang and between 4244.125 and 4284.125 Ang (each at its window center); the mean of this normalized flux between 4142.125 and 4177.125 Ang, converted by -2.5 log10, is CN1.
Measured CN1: 0.06 mag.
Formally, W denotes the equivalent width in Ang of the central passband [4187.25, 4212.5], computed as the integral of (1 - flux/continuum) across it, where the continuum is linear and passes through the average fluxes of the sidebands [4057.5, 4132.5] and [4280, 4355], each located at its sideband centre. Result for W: 0.2 Ang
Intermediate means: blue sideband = 42.8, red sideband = 44.1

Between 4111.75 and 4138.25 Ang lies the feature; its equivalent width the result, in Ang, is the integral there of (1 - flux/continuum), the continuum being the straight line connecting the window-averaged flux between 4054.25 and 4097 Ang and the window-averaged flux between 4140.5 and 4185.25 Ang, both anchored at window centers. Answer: 0.6 Ang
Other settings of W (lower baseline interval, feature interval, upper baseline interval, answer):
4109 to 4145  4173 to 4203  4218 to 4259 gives 1.6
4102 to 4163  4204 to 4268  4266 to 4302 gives -4.5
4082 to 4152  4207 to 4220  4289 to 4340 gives -0.9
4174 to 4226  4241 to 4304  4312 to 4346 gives 2.3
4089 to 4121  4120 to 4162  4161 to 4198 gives 0.1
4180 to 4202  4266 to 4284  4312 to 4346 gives 0.9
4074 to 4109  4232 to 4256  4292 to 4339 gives -1.1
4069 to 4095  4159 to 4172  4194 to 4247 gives 0.5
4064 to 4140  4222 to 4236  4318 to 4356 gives 1.2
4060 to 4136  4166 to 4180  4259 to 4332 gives 0.7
